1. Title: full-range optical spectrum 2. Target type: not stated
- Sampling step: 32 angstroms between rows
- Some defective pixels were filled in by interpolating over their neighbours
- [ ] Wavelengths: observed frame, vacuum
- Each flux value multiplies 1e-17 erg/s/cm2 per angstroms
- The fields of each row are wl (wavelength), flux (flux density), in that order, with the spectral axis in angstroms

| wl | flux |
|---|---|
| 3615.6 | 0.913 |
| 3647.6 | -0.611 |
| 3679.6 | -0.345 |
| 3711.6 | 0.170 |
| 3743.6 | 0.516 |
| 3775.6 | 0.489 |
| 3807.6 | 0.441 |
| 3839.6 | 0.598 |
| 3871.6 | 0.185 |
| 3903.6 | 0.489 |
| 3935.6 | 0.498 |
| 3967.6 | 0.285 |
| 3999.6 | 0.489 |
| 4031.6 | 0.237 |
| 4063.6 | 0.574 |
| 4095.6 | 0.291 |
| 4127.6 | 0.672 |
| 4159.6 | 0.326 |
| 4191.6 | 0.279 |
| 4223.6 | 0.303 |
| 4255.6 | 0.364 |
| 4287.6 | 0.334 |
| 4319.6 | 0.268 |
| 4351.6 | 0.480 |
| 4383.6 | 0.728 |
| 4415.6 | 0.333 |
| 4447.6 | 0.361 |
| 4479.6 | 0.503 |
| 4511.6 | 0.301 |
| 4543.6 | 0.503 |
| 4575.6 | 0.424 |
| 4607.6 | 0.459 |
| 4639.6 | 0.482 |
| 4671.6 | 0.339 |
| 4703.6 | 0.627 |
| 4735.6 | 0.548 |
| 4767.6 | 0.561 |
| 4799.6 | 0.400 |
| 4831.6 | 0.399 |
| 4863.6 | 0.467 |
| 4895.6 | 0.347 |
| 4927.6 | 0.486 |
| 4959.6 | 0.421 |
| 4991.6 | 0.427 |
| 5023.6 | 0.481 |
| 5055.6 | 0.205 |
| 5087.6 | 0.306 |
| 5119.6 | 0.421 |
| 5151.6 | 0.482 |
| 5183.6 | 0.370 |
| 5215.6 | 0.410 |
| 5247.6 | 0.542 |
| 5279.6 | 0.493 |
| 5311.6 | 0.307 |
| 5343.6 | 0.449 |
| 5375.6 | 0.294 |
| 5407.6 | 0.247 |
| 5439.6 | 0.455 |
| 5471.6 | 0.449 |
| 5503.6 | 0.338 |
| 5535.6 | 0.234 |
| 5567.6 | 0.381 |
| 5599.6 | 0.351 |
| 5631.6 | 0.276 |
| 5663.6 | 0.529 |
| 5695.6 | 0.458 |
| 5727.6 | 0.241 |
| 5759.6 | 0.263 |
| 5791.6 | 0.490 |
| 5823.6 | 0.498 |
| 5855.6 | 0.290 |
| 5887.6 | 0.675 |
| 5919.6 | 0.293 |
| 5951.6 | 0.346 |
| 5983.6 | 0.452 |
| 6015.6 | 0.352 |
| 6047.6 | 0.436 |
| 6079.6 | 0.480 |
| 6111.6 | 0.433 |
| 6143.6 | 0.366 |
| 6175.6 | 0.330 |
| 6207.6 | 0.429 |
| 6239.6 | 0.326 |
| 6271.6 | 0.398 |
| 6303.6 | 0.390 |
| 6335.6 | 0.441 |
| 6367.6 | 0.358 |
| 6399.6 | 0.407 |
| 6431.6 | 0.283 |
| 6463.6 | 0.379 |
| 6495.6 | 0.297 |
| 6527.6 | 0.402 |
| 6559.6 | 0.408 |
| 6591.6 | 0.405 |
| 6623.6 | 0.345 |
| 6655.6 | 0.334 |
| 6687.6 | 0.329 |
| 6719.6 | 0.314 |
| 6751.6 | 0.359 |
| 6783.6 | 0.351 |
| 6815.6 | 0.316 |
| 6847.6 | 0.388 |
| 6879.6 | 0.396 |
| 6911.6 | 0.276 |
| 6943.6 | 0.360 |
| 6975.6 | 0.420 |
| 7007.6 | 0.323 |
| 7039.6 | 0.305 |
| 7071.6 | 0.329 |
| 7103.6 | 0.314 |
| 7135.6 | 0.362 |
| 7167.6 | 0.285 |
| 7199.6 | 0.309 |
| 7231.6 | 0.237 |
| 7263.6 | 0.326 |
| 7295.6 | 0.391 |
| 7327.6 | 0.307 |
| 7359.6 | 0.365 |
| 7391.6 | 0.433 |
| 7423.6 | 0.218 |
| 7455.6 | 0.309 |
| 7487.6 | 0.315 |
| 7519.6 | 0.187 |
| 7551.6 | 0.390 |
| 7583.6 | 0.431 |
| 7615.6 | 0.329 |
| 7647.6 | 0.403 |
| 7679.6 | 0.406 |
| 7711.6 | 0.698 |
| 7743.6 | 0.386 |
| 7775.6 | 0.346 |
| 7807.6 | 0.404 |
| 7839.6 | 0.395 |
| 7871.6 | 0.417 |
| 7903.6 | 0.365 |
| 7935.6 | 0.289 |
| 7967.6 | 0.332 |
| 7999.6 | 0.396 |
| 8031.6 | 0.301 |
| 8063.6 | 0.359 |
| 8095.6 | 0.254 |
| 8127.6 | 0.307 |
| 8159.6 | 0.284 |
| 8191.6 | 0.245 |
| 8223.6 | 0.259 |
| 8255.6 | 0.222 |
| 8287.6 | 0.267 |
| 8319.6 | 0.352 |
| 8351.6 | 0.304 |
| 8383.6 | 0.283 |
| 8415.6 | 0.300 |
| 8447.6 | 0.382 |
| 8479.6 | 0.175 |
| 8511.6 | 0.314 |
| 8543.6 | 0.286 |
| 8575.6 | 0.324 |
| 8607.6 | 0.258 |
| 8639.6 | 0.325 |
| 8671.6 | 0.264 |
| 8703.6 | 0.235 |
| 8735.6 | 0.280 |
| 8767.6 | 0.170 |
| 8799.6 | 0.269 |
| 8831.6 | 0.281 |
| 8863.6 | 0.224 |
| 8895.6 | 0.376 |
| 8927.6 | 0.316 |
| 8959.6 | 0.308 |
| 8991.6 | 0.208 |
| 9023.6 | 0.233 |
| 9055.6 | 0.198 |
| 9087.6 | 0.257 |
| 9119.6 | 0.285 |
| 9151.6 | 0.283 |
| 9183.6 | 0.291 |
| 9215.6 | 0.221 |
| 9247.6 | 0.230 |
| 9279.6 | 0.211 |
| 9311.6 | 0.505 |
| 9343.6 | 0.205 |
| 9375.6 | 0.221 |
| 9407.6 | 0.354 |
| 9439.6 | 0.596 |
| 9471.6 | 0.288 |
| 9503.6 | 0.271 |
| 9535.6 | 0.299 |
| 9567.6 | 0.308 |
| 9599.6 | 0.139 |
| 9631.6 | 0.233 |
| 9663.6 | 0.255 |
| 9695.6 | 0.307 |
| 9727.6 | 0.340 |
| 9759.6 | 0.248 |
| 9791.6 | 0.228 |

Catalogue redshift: 0.17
